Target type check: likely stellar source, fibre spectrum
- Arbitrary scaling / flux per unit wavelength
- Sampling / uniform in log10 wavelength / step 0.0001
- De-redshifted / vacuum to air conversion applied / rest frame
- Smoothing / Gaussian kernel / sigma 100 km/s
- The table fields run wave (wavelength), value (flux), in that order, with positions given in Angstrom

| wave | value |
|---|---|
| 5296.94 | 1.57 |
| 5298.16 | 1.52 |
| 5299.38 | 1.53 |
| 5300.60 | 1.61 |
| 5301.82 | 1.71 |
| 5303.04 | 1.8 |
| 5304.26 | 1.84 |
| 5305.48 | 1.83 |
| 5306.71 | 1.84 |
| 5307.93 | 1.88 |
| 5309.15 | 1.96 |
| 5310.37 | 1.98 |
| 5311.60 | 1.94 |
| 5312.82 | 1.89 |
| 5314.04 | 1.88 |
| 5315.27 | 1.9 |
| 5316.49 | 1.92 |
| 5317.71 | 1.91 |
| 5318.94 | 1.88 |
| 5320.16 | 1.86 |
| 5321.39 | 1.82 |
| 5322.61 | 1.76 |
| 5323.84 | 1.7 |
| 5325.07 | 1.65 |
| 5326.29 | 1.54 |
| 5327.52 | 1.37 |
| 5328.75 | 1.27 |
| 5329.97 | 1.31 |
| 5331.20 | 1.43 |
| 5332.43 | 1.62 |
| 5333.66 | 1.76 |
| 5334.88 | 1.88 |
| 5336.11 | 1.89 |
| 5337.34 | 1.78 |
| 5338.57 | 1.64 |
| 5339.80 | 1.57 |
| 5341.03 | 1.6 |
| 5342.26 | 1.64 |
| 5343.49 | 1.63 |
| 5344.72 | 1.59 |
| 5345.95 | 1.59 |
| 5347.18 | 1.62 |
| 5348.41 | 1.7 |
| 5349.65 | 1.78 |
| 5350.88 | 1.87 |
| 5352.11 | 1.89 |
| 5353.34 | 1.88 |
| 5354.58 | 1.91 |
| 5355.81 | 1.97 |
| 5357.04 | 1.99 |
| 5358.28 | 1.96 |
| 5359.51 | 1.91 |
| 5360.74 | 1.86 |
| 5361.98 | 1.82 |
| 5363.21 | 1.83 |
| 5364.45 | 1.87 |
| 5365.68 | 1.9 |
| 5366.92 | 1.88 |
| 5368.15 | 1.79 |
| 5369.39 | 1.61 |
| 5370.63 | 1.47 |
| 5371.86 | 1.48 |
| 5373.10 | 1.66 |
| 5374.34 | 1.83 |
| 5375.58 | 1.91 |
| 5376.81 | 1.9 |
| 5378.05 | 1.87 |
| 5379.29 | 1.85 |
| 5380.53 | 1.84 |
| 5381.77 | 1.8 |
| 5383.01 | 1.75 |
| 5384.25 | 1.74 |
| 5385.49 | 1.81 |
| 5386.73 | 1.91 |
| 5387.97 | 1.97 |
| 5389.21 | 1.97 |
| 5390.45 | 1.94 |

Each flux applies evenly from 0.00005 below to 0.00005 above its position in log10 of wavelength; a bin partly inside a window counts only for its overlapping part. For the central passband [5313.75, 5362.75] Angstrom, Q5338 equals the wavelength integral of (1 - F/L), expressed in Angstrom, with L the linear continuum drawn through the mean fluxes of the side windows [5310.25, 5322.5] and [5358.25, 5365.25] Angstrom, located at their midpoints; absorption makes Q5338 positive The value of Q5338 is 3.7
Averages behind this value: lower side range 1.89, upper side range 1.87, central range 1.74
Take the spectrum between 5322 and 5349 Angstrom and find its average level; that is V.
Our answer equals 1.62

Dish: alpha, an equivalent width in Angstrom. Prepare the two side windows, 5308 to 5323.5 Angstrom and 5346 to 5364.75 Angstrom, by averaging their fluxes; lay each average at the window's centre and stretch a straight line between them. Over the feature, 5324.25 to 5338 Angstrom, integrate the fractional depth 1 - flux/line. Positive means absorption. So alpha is 2.05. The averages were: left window 1.89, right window 1.85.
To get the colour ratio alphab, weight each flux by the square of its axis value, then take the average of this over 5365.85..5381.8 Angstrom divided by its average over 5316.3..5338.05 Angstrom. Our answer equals 1.1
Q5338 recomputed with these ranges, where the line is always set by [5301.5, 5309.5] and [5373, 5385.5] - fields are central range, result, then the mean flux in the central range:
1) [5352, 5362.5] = -0.5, 1.91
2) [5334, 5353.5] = 1.2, 1.72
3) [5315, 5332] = 1.6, 1.66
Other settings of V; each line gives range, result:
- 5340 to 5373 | 1.77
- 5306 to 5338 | 1.75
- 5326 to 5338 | 1.59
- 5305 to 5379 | 1.76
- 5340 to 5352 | 1.67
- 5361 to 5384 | 1.78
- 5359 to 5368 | 1.86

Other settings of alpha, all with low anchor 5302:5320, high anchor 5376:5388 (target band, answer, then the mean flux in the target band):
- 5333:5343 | 0.8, 1.72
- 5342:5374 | 1.4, 1.77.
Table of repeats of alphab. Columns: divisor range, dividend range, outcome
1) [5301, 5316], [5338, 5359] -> 0.95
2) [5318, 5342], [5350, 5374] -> 1.11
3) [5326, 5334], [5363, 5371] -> 1.23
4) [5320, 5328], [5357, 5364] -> 1.15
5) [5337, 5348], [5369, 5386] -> 1.09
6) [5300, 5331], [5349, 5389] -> 1.06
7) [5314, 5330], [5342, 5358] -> 1.06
